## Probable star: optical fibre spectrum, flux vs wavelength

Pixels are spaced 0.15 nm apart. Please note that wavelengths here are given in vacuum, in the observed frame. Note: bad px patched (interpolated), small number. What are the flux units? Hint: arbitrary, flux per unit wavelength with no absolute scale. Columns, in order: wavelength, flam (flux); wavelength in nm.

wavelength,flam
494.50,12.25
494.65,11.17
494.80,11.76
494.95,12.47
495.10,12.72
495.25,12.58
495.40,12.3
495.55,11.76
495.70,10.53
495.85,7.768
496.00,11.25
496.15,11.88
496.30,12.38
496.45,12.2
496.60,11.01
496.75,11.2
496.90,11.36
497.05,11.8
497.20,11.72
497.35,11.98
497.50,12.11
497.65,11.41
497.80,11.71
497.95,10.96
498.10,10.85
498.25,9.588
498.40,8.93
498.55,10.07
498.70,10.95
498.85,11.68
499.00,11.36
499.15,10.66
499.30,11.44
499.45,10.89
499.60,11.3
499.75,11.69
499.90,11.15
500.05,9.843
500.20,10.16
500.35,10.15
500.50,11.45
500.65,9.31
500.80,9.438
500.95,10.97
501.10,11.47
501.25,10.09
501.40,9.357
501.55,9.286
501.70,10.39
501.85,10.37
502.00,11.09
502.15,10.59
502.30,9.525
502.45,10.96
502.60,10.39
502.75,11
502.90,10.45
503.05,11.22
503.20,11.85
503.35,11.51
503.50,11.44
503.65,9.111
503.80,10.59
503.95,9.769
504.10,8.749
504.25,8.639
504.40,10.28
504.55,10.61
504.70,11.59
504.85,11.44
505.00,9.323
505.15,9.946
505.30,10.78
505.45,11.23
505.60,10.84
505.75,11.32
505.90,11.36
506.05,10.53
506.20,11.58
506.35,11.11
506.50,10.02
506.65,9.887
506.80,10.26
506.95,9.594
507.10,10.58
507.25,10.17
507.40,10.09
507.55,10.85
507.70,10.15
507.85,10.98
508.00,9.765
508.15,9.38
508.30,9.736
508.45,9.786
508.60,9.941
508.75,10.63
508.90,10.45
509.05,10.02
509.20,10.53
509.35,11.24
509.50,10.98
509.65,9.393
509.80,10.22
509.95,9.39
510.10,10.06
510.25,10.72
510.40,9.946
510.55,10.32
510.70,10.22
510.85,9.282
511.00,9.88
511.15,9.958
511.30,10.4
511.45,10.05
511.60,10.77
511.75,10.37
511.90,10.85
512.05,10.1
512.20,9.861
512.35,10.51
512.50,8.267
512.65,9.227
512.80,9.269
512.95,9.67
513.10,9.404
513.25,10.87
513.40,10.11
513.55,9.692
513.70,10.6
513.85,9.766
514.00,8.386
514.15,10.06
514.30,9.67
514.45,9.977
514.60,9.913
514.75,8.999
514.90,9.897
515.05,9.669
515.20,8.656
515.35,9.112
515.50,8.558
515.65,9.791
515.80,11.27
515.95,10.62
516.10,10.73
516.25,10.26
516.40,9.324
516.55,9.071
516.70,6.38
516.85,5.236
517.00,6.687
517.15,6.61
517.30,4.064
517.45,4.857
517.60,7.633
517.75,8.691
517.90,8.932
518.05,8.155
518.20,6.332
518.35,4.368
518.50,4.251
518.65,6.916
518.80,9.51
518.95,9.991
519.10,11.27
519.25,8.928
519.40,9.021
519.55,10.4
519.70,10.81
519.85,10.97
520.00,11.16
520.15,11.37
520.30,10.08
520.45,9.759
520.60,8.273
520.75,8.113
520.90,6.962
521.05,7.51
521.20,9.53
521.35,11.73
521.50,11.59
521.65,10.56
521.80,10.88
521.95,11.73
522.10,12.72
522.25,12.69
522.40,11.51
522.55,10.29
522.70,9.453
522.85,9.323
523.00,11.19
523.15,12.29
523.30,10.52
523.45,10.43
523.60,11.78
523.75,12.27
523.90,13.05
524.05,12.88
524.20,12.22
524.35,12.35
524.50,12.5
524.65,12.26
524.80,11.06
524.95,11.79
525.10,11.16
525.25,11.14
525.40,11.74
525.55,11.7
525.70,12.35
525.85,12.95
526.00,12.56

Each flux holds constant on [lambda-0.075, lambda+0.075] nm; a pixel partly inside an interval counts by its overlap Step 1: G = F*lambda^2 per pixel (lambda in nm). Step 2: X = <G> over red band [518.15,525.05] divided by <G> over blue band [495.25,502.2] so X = 1.04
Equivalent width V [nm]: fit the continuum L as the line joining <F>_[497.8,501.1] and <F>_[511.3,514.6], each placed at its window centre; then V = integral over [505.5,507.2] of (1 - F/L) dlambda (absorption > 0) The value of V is -0.063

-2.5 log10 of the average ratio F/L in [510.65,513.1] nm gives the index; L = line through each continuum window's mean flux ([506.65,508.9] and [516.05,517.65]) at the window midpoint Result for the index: -0.12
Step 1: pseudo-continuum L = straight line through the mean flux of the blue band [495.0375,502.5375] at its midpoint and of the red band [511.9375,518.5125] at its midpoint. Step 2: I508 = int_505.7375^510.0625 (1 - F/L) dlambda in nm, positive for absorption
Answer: -0.268 nm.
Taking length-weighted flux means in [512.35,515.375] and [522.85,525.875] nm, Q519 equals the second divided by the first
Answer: 1.2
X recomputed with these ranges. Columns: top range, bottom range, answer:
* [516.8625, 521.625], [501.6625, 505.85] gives 0.86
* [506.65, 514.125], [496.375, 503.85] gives 0.97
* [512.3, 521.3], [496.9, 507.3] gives 0.89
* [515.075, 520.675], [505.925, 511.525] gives 0.87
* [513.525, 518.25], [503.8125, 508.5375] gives 0.87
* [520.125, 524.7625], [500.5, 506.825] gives 1.12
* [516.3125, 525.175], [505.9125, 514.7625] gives 1.00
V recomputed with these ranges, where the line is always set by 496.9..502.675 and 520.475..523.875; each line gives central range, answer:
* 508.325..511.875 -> 0.146 nm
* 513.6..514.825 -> 0.108 nm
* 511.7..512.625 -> 0.059 nm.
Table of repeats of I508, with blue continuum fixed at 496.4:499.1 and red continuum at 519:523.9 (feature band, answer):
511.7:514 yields 0.19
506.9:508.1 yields 0.07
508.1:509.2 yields 0.08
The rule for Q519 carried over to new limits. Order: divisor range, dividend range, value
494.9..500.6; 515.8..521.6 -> 0.77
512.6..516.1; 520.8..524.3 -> 1.13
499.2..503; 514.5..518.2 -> 0.80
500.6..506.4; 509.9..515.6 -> 0.93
